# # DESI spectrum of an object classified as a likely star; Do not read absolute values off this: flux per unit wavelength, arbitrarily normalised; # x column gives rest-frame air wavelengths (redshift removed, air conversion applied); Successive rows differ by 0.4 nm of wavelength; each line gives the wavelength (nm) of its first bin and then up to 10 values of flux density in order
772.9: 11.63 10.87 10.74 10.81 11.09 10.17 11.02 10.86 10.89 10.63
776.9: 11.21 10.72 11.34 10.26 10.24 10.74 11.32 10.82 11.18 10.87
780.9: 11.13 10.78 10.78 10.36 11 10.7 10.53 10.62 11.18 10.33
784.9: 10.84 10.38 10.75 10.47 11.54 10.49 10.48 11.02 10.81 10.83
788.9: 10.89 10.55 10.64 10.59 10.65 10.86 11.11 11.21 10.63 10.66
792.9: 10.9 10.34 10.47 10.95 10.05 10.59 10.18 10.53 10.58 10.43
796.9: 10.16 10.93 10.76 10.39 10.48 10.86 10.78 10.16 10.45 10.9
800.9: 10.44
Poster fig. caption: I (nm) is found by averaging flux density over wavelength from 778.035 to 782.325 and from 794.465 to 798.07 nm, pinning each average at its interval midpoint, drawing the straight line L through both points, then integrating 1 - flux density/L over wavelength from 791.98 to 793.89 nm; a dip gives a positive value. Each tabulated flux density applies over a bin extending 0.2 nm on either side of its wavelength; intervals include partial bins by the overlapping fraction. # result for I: -0.010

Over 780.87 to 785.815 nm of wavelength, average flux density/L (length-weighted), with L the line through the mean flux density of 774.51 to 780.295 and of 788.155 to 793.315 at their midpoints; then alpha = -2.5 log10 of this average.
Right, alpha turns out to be 0.01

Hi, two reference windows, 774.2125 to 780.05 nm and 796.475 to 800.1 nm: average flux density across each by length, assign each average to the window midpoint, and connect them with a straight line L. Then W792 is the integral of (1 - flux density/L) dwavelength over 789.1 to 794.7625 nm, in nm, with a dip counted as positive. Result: -0.03 nm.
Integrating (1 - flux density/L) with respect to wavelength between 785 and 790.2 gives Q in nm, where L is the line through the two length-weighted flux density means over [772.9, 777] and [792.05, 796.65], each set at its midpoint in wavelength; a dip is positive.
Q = -0.04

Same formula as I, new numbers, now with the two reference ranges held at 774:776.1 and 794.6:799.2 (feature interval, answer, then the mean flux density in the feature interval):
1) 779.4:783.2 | -0.046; 10.9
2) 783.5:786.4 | -0.002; 10.7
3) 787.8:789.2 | -0.027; 10.8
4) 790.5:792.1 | -0.054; 11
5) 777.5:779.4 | 0.001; 10.8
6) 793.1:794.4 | 0.003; 10.5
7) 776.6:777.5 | -0.013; 10.9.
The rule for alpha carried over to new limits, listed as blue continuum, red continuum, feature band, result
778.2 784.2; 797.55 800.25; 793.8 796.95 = 0.02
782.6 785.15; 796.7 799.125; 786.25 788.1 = -0.02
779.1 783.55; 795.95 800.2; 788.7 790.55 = 0.00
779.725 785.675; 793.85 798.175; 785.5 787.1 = -0.01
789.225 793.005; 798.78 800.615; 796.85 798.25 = 0.00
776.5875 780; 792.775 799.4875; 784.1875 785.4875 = 0.02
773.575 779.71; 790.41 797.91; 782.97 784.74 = 0.01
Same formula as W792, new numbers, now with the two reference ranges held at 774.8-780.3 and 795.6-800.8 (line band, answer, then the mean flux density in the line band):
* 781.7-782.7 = 0.01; 10.7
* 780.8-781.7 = -0.01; 10.9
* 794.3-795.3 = 0.03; 10.3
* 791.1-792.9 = -0.04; 10.9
